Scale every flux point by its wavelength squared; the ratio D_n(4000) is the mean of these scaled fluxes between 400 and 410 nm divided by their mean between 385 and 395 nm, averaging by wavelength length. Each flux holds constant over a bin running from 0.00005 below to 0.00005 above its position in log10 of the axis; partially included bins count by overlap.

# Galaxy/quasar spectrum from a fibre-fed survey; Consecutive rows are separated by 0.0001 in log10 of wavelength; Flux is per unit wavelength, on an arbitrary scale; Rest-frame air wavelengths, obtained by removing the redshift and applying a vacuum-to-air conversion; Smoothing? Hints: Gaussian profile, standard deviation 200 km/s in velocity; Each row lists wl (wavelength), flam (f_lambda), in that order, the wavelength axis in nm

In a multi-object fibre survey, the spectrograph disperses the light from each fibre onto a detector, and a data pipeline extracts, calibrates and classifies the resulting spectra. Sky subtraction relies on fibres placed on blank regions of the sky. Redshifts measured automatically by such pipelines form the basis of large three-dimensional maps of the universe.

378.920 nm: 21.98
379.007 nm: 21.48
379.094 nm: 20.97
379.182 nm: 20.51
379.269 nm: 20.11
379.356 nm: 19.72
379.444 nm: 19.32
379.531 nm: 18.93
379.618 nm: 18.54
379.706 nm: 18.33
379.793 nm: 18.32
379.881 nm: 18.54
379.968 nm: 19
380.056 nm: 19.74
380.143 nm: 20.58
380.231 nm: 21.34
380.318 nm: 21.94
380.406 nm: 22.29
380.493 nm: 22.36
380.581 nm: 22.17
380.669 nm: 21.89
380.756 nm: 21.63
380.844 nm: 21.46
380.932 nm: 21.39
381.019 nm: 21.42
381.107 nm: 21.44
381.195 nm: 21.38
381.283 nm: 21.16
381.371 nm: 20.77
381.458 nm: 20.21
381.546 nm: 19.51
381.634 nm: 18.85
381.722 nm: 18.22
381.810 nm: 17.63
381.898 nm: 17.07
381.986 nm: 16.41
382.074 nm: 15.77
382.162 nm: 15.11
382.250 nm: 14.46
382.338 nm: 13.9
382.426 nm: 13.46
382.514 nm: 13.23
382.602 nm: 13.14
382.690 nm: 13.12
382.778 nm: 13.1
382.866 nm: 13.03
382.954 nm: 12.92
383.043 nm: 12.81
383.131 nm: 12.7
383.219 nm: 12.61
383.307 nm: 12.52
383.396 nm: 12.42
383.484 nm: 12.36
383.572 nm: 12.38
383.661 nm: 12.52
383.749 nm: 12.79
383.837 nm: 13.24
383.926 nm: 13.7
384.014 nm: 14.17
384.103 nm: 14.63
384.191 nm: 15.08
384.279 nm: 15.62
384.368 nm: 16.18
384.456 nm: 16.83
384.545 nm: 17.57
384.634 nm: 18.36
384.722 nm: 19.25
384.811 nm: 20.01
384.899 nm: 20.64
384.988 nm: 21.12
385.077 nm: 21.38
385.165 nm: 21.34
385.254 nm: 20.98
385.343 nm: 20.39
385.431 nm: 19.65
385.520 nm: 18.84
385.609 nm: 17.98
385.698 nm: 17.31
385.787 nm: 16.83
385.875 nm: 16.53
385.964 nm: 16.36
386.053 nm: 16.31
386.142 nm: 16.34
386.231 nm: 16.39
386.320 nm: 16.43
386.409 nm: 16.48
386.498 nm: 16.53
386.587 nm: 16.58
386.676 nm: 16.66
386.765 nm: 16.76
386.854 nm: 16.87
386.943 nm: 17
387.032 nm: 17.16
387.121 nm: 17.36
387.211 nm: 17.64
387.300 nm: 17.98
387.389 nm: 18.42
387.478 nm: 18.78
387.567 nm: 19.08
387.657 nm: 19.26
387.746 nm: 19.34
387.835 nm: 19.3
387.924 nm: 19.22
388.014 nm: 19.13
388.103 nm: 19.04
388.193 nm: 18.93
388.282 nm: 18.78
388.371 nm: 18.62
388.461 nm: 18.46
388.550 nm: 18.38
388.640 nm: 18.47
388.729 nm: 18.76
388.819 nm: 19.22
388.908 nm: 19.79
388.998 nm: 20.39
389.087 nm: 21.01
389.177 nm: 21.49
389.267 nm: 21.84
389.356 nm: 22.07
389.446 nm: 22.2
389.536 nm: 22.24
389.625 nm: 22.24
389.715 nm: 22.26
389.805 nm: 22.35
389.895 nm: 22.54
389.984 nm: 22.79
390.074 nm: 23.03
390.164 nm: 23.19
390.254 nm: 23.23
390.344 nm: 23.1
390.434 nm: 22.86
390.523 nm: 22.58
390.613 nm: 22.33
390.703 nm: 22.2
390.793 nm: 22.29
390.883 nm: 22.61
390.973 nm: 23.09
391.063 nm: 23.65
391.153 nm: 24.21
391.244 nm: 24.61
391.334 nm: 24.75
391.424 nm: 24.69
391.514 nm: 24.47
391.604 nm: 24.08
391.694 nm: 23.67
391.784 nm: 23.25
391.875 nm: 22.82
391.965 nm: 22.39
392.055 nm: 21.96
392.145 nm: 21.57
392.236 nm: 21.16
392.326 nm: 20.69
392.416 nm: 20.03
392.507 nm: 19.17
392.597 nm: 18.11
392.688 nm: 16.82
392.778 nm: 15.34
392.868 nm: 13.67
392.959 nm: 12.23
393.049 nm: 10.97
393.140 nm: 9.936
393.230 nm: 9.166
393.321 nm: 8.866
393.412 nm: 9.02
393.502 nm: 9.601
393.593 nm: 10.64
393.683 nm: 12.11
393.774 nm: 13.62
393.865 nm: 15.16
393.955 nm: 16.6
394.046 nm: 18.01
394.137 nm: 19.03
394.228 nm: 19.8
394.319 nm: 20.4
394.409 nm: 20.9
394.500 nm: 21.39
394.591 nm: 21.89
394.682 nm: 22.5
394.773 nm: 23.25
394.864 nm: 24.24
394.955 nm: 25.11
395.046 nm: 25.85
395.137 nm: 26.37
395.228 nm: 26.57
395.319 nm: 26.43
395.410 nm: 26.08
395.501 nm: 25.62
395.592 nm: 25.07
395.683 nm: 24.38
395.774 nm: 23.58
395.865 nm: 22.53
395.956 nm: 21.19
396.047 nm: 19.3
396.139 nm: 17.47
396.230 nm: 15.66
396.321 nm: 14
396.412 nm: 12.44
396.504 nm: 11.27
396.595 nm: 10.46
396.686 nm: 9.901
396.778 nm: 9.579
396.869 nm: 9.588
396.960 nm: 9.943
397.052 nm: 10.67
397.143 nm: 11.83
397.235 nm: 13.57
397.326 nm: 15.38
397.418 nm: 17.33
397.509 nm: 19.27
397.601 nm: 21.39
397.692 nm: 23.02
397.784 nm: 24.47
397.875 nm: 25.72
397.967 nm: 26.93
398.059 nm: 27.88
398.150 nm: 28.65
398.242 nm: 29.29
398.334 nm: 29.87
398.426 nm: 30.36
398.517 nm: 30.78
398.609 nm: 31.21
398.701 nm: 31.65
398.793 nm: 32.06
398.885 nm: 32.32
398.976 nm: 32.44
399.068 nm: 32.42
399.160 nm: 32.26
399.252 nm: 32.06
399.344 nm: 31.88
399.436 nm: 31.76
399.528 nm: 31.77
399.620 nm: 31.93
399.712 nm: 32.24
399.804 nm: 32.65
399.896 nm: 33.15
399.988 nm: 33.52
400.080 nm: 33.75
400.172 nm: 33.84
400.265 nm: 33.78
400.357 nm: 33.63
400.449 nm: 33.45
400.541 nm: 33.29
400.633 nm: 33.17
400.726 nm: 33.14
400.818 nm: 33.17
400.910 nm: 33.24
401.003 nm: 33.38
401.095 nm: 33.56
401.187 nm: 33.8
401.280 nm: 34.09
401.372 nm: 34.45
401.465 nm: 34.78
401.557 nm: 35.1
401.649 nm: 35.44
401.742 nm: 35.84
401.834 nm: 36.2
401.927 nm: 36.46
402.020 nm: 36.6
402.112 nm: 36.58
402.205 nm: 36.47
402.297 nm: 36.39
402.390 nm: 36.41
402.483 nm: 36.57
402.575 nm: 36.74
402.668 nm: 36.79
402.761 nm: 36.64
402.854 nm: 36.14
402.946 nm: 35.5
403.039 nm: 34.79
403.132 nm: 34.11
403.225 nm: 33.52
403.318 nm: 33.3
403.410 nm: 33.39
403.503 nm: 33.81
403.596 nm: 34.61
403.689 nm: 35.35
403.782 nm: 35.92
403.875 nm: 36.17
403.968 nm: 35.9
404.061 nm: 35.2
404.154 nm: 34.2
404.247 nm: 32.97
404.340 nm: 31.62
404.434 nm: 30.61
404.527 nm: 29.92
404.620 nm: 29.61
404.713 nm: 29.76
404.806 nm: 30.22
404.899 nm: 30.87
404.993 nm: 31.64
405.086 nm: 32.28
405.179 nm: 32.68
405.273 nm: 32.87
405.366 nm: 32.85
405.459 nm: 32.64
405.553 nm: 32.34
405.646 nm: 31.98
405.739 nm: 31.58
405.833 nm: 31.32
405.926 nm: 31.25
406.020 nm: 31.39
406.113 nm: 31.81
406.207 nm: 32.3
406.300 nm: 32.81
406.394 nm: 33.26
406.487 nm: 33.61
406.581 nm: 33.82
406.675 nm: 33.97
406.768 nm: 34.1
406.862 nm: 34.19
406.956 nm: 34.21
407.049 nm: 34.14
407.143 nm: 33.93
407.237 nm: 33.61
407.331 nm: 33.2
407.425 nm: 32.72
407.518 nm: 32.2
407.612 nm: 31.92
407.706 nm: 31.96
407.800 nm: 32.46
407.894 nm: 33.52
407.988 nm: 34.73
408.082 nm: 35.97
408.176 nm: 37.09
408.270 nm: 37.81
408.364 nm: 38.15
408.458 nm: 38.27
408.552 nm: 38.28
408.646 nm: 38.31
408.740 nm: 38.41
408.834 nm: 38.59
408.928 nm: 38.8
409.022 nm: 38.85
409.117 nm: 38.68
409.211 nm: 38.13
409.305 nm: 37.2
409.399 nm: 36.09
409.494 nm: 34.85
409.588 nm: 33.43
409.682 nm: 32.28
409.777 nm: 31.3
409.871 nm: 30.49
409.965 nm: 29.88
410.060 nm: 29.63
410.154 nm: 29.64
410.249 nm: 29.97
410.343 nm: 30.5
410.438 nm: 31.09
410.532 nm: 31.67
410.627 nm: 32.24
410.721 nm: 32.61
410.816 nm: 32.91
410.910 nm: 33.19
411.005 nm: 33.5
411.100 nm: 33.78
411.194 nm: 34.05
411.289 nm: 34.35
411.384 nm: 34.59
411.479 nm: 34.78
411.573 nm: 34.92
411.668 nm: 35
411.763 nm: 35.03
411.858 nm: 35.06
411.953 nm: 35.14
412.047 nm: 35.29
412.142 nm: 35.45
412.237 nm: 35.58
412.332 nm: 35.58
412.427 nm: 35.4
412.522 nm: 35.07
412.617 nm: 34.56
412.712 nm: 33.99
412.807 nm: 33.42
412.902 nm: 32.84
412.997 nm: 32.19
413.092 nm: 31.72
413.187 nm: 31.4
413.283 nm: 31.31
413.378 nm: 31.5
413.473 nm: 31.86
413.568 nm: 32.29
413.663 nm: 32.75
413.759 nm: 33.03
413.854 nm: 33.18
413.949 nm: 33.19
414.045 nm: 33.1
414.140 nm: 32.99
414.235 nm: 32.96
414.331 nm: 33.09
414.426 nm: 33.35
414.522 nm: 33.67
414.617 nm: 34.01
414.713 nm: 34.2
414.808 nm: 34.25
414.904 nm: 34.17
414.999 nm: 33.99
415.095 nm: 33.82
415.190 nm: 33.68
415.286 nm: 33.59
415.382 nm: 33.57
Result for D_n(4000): 1.9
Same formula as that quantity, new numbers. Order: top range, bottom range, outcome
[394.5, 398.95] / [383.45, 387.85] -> 1.34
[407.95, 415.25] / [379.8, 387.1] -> 2.28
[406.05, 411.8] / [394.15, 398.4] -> 1.78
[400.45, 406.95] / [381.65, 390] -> 2.12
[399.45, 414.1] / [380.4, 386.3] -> 2.24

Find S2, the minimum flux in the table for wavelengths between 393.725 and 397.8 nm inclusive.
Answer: 9.579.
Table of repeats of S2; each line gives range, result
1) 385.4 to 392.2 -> 16.31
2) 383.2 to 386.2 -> 12.36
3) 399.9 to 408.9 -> 29.61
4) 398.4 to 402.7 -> 30.36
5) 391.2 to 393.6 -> 8.866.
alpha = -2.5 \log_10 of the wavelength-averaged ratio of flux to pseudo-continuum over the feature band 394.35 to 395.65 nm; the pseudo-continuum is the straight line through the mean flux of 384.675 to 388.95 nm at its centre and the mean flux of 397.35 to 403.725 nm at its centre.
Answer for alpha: 0.10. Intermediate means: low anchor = 18.4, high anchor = 32.4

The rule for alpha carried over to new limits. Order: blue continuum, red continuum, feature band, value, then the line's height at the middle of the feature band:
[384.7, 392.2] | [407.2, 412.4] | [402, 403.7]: -0.19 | 29.8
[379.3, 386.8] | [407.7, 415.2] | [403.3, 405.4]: -0.10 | 29.9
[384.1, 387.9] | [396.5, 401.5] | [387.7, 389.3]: 0.02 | 19.8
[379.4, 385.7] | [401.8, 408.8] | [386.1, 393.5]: 0.17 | 22.8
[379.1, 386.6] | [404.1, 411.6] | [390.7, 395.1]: 0.23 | 23.9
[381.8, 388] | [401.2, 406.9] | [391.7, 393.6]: 0.38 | 23.4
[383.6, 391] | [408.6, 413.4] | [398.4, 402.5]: -0.22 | 27.3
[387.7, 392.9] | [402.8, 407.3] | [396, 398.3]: 0.47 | 26.7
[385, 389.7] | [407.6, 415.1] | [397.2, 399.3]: -0.05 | 25.7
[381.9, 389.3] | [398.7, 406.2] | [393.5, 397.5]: 0.41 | 26.7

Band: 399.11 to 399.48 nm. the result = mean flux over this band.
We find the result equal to 32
